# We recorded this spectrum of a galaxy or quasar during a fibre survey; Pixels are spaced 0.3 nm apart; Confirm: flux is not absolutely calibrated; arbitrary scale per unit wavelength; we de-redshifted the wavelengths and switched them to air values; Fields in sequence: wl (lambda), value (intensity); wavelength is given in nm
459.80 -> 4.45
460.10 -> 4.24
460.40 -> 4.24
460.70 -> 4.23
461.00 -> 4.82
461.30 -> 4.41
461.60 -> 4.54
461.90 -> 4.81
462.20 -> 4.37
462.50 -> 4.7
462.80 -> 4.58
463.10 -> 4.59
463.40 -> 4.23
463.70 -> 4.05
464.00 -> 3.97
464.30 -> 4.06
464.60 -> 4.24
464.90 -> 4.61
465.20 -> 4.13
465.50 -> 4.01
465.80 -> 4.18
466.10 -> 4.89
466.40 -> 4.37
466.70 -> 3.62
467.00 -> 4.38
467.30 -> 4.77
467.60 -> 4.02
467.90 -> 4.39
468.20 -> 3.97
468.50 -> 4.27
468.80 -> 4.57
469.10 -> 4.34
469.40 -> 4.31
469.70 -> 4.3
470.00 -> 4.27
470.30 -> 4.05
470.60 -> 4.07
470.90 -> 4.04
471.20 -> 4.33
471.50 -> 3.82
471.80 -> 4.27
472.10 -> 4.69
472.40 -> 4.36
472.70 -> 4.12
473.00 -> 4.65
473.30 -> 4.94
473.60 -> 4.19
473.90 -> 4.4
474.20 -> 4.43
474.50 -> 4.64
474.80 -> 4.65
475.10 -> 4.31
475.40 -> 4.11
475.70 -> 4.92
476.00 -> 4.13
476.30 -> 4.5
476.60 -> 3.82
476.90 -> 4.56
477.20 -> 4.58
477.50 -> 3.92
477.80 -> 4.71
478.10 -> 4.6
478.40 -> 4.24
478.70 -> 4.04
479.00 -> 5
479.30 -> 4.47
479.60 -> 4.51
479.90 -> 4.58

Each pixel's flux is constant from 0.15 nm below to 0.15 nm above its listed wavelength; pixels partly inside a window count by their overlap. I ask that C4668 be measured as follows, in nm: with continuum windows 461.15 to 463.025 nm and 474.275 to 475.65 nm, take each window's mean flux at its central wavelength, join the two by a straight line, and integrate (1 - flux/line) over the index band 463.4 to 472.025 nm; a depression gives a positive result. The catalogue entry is 0.56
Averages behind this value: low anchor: 4.57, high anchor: 4.46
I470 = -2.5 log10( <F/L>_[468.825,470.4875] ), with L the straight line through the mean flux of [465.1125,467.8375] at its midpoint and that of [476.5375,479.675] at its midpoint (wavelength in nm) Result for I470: 0.01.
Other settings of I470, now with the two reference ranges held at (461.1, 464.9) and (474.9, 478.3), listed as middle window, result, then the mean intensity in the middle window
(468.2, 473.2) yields 0.03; 4.28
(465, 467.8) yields 0.03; 4.27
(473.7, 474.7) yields -0.02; 4.48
